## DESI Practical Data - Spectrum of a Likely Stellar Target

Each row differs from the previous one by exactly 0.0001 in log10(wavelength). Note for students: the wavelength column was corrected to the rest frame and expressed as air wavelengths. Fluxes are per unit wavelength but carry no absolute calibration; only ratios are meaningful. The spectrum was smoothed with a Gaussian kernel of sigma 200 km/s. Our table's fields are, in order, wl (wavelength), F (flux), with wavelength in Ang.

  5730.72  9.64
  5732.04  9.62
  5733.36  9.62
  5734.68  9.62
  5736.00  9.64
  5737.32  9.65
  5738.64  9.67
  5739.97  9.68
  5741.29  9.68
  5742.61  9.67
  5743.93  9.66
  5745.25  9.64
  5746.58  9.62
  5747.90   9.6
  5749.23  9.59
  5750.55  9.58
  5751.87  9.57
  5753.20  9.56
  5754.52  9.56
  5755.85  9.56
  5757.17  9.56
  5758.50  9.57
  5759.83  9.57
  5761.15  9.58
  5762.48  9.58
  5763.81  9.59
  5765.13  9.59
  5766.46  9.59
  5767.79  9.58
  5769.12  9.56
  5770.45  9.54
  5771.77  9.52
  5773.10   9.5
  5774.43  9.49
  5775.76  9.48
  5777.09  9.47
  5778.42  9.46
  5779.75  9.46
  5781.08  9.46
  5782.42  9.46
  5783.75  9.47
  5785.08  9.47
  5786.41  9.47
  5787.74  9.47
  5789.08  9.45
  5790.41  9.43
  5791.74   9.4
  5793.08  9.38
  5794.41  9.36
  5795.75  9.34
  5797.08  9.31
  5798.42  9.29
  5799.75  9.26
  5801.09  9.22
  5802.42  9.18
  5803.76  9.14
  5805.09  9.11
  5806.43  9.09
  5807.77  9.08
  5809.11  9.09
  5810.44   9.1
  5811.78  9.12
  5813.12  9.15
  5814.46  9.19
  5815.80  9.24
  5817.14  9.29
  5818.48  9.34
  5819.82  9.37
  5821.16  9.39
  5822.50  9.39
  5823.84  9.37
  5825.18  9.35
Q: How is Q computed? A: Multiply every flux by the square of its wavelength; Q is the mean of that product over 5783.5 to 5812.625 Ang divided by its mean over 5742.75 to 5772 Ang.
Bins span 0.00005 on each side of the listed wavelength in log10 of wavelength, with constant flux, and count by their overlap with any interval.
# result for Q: 0.98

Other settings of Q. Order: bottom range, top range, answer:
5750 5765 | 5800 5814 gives 0.97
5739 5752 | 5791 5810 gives 0.98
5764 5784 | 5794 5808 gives 0.98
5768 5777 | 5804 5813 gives 0.97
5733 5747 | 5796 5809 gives 0.97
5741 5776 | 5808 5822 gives 0.98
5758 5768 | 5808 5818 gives 0.97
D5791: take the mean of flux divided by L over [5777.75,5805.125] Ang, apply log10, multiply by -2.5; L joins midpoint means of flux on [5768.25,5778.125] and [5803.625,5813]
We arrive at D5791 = -0.01 mag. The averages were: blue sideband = 9.51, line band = 9.37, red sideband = 9.11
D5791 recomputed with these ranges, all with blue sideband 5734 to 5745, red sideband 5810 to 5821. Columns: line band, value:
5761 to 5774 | -0.01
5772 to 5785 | 0.00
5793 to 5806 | 0.01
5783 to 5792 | -0.01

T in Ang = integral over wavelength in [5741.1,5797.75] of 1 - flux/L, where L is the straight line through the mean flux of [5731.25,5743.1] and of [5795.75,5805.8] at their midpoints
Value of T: -0.5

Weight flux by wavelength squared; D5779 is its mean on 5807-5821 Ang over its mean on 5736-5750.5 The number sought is 0.98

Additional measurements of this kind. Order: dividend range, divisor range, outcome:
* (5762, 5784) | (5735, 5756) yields 1.00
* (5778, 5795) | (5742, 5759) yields 1.00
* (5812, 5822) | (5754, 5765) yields 0.99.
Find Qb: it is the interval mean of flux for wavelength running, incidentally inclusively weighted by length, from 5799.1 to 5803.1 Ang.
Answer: 9.21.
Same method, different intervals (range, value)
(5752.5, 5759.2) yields 9.55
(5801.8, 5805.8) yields 9.14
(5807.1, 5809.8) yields 9.1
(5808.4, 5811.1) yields 9.11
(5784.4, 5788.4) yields 9.49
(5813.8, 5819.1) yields 9.26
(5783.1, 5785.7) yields 9.48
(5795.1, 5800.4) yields 9.31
